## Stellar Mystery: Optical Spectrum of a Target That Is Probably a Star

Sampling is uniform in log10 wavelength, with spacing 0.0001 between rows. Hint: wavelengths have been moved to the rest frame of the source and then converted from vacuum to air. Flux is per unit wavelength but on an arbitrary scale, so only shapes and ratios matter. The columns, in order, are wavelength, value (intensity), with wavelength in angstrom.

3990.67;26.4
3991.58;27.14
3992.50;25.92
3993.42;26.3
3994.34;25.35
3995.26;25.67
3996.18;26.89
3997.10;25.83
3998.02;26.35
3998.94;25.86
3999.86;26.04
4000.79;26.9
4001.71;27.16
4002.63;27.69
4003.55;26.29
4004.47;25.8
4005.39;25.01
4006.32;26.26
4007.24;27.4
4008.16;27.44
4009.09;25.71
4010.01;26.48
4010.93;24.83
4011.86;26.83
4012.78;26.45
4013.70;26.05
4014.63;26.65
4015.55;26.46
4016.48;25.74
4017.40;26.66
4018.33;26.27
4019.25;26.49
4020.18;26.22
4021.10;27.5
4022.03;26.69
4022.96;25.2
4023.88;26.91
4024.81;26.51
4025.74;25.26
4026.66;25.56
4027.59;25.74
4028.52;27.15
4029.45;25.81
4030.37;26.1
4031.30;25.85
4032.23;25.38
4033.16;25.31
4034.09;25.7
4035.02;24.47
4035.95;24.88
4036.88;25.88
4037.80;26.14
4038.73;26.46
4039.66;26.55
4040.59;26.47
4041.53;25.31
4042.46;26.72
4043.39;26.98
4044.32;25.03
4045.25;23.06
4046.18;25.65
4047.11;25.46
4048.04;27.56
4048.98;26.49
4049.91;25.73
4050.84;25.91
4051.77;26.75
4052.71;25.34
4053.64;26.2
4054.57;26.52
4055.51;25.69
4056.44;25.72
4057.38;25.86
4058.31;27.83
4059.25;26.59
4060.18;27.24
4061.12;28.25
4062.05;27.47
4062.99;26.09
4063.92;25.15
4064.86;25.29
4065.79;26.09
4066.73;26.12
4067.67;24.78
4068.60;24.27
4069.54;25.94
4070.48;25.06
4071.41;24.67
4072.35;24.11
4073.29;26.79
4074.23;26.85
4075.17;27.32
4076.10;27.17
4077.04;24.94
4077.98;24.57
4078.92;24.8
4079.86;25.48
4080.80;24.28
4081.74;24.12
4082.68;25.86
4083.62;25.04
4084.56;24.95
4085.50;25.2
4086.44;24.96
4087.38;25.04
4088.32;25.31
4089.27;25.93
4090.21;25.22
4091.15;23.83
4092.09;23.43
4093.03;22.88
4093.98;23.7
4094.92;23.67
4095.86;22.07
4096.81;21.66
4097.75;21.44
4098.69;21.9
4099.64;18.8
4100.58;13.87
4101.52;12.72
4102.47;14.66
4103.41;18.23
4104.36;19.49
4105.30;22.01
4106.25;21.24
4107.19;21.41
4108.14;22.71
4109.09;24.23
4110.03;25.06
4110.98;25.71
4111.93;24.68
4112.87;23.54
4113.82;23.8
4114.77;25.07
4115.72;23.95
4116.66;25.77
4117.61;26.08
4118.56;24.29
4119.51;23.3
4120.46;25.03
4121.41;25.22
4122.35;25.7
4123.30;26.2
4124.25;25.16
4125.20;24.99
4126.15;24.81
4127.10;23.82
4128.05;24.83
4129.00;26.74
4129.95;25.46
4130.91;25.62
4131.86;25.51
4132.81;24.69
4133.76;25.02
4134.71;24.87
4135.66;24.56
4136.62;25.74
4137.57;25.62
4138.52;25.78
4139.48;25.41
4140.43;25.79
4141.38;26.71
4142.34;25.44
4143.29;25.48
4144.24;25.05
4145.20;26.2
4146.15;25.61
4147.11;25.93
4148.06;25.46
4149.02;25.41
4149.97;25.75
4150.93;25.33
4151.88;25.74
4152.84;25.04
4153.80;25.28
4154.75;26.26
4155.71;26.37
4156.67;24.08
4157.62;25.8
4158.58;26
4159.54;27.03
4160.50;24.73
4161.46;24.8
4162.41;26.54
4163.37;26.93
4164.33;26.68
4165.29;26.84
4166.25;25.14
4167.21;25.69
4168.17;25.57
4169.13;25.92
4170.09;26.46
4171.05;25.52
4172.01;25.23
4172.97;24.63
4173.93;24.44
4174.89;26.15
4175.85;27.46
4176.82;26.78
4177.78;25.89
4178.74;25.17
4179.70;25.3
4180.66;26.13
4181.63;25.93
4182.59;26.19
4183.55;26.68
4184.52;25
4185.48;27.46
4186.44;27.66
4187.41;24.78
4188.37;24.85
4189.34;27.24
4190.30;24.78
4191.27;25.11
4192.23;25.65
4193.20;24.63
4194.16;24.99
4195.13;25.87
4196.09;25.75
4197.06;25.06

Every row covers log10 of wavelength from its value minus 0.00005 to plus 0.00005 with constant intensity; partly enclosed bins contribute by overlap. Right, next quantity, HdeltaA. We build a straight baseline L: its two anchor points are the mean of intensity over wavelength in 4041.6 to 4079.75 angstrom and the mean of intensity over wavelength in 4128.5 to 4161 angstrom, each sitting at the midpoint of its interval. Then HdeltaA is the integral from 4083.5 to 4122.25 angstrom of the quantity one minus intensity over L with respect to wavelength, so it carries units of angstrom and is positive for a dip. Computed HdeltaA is 4.3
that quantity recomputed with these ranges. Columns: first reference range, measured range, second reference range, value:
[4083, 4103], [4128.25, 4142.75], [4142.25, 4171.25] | -0.6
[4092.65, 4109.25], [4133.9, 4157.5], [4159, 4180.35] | -1.6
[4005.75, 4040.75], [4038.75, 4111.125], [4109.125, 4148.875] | 3.5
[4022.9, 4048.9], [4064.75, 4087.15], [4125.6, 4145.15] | 0.3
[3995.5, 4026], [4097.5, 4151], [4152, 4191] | 4.3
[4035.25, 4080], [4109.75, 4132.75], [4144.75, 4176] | 0.7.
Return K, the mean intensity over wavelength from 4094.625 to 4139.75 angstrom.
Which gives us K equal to 23.4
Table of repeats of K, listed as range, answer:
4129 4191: 25.7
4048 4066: 26.4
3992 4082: 26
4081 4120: 22.9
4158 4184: 25.9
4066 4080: 25.5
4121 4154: 25.4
